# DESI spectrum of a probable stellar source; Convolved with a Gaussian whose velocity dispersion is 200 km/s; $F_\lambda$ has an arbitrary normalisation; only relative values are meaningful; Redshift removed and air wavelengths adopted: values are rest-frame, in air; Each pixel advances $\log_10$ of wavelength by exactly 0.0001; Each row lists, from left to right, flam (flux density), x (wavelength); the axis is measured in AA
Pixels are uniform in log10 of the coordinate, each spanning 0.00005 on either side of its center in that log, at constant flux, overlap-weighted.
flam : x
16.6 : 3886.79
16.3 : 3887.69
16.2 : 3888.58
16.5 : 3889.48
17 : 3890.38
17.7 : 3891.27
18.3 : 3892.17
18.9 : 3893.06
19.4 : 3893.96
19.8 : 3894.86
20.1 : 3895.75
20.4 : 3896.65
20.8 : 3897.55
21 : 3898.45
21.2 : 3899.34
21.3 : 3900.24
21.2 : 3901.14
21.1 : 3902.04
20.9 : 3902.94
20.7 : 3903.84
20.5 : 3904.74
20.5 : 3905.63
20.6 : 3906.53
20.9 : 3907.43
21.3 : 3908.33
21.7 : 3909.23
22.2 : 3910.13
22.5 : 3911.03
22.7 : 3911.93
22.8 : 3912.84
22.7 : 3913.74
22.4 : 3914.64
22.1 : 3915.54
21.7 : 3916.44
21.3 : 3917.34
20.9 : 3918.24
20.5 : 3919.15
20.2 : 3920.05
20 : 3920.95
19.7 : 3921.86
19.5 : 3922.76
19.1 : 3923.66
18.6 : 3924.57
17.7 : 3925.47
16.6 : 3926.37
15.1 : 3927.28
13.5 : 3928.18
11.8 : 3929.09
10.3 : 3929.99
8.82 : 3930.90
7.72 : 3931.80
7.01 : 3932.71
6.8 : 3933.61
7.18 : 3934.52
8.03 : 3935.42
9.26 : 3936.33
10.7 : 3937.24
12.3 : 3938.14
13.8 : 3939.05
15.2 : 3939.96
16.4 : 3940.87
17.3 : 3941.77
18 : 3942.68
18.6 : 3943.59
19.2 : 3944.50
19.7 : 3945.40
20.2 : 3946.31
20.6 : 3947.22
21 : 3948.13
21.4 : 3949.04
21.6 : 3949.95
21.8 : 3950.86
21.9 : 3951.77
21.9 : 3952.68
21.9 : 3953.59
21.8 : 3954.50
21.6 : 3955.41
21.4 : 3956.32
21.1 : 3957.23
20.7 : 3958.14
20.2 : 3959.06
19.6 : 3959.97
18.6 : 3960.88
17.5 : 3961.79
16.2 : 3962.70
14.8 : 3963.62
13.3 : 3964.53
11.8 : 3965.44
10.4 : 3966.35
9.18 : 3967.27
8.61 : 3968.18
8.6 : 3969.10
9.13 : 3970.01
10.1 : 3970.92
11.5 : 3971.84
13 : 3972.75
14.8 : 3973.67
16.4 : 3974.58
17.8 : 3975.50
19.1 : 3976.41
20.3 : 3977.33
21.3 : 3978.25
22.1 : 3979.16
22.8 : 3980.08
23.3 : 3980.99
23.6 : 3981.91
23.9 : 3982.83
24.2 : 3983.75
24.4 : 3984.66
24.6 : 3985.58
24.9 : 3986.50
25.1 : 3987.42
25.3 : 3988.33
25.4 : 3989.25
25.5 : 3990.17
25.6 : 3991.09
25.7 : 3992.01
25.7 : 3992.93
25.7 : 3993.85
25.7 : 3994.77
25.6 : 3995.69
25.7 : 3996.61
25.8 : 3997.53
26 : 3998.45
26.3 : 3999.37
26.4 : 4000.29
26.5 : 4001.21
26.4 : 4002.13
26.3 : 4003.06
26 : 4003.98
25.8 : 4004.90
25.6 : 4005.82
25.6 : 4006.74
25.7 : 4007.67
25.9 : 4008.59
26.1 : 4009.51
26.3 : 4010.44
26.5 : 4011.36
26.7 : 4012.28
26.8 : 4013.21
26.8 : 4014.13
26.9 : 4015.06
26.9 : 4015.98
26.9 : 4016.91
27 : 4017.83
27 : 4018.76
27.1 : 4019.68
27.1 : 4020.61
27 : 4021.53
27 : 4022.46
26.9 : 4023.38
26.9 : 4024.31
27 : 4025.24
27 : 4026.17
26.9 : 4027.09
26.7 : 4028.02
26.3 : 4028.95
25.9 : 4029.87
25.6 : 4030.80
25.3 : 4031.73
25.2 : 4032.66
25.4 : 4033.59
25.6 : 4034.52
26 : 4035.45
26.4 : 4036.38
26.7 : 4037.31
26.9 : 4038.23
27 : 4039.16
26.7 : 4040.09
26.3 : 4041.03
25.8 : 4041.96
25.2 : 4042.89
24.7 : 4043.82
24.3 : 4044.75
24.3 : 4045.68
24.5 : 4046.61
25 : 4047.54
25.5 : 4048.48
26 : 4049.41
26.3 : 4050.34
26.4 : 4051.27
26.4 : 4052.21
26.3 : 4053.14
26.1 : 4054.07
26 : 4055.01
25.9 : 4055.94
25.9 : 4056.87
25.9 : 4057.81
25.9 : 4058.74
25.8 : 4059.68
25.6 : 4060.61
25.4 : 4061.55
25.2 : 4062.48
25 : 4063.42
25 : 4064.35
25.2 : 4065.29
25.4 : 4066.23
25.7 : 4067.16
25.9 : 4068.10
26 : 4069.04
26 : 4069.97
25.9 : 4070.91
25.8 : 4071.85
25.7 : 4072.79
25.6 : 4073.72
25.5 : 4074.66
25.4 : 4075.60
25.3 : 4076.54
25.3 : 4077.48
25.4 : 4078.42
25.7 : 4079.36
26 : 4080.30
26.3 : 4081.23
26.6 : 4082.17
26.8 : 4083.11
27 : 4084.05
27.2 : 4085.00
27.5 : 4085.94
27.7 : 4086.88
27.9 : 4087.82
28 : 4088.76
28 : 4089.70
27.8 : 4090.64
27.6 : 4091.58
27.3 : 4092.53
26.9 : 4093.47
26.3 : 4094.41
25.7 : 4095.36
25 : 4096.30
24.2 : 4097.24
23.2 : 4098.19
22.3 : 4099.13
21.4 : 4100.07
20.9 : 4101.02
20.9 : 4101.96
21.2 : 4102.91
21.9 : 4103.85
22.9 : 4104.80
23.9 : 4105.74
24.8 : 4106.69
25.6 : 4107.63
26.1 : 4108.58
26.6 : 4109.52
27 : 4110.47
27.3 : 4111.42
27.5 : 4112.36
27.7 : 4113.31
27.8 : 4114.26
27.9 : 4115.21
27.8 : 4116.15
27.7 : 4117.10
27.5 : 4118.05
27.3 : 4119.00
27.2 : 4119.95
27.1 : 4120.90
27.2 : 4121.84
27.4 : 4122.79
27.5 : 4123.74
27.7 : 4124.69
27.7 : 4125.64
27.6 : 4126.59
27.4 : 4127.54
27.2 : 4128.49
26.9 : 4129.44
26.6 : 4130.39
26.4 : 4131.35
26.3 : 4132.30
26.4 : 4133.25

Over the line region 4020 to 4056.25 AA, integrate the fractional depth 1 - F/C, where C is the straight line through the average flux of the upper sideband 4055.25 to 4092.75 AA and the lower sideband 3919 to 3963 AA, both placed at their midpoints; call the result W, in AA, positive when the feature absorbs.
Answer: -3.7 AA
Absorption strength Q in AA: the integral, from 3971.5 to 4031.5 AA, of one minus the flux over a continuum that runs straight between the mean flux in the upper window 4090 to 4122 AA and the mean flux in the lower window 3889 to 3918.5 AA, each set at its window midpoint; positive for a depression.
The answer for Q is -4.41 AA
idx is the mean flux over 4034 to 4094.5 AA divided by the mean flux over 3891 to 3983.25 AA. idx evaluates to 1.46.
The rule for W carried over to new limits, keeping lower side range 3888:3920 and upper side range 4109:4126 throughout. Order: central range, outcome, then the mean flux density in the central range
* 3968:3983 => 3.95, 16.9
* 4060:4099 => 0.26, 26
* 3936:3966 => 5.22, 18.2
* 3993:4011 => -1.71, 26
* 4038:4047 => -0.19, 25.5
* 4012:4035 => -2.03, 26.5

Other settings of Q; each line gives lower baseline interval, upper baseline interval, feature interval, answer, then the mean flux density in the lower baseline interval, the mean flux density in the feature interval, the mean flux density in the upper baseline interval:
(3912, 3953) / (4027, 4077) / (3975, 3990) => -1.7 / 17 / 23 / 25.7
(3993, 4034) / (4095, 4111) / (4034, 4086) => -1.8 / 26.3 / 25.8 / 23.7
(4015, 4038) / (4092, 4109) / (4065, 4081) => -0.5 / 26.5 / 25.7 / 23.9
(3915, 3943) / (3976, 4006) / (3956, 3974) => 5.3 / 15.1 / 14.5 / 24.7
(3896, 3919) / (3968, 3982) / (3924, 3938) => 5.9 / 21.4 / 11.4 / 16.4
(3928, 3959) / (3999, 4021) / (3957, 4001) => 3.7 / 16.3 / 20.1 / 26.4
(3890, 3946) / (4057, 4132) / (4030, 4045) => -1.6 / 17.8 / 25.8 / 26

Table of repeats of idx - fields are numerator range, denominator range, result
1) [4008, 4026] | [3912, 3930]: 1.40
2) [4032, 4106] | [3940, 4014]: 1.21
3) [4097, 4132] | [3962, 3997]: 1.33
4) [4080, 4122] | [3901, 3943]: 1.51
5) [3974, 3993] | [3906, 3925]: 1.09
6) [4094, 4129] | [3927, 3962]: 1.56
